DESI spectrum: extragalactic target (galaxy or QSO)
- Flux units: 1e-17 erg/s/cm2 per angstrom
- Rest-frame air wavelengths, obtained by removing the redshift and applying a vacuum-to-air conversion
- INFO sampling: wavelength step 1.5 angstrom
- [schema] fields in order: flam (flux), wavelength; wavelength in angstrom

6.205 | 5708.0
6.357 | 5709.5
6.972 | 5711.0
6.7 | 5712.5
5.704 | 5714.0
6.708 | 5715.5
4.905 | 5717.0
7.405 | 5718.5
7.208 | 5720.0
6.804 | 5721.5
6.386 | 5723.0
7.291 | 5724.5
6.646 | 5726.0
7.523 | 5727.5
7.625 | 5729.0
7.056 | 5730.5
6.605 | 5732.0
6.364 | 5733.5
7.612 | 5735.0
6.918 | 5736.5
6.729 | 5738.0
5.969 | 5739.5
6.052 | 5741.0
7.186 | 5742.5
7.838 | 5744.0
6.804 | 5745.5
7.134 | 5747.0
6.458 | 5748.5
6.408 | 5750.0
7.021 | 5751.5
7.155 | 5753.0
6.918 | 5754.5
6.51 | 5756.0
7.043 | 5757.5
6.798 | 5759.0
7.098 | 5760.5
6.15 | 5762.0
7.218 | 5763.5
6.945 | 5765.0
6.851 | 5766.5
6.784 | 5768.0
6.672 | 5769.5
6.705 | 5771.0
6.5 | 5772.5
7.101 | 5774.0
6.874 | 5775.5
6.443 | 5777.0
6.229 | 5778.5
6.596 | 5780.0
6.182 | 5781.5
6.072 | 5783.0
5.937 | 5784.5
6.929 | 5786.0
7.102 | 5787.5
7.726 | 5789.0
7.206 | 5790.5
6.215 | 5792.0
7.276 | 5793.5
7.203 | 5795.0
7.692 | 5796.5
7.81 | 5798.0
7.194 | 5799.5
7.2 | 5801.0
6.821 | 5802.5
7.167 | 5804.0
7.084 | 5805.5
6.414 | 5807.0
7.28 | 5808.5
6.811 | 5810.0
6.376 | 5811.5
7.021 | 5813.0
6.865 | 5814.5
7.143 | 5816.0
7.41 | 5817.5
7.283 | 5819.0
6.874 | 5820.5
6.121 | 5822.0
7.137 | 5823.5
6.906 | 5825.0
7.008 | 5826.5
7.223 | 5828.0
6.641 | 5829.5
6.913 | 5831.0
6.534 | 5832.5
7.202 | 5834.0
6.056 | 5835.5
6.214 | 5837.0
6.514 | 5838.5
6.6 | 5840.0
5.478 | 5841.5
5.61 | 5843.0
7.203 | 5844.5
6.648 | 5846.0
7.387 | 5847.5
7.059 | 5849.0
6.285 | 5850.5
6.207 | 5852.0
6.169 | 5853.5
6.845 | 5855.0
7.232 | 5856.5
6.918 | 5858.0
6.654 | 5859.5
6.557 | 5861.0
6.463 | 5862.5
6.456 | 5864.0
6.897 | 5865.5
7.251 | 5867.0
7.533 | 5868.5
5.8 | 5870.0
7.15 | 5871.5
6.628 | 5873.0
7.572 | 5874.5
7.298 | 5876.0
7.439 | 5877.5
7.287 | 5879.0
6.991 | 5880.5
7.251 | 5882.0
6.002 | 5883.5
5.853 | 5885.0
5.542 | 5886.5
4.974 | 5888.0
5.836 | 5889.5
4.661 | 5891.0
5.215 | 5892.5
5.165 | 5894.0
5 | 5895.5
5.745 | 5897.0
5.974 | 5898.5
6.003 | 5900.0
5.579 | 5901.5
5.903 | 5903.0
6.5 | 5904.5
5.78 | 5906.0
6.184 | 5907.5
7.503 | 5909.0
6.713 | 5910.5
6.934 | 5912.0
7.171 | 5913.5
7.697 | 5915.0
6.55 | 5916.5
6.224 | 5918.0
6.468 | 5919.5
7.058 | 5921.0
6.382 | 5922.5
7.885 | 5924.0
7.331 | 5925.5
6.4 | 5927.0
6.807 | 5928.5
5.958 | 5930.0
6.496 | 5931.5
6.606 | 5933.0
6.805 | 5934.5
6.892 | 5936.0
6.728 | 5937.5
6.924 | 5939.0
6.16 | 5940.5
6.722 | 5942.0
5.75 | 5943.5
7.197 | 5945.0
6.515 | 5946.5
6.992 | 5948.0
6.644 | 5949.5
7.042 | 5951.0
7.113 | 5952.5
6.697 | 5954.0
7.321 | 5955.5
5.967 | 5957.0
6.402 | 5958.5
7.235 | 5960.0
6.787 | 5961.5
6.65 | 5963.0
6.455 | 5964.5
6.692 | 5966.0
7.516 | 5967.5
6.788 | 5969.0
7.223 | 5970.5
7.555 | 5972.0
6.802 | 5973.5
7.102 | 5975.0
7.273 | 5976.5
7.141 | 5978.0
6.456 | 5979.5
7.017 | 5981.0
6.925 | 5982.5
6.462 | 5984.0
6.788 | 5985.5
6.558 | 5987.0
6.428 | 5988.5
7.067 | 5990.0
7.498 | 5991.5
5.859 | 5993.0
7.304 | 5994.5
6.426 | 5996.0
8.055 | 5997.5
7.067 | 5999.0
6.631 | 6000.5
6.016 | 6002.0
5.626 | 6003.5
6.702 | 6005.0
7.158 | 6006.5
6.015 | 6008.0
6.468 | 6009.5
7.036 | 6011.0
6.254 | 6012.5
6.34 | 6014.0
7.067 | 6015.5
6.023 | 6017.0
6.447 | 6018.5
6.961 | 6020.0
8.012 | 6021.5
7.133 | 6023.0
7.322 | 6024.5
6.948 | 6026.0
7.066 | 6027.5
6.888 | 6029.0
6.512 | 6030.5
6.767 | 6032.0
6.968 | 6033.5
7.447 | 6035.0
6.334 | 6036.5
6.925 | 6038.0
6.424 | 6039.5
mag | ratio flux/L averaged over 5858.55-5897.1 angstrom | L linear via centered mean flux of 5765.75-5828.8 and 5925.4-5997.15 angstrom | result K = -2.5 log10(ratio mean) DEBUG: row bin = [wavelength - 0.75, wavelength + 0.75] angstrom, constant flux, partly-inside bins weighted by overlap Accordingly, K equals 0.077 mag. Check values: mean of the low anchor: 6.89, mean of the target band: 6.37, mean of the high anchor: 6.78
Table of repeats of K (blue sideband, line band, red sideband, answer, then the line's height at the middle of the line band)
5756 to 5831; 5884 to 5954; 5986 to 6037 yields 0.07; 6.82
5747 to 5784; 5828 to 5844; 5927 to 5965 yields 0.04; 6.69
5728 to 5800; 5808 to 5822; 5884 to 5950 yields -0.04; 6.69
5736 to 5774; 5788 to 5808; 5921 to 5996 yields -0.06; 6.8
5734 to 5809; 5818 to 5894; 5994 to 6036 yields 0.04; 6.84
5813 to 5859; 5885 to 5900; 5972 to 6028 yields 0.24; 6.75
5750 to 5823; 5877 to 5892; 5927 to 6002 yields 0.11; 6.83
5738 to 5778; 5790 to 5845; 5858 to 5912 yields -0.04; 6.58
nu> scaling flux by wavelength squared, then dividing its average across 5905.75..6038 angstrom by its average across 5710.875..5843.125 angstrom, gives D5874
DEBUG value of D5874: 1.07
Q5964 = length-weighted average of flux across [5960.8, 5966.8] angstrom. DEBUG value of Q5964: 6.65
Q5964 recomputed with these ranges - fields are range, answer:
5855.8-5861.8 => 6.83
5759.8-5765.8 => 6.85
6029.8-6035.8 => 6.92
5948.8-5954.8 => 6.88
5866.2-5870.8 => 6.86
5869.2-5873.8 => 6.55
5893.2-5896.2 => 5.09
